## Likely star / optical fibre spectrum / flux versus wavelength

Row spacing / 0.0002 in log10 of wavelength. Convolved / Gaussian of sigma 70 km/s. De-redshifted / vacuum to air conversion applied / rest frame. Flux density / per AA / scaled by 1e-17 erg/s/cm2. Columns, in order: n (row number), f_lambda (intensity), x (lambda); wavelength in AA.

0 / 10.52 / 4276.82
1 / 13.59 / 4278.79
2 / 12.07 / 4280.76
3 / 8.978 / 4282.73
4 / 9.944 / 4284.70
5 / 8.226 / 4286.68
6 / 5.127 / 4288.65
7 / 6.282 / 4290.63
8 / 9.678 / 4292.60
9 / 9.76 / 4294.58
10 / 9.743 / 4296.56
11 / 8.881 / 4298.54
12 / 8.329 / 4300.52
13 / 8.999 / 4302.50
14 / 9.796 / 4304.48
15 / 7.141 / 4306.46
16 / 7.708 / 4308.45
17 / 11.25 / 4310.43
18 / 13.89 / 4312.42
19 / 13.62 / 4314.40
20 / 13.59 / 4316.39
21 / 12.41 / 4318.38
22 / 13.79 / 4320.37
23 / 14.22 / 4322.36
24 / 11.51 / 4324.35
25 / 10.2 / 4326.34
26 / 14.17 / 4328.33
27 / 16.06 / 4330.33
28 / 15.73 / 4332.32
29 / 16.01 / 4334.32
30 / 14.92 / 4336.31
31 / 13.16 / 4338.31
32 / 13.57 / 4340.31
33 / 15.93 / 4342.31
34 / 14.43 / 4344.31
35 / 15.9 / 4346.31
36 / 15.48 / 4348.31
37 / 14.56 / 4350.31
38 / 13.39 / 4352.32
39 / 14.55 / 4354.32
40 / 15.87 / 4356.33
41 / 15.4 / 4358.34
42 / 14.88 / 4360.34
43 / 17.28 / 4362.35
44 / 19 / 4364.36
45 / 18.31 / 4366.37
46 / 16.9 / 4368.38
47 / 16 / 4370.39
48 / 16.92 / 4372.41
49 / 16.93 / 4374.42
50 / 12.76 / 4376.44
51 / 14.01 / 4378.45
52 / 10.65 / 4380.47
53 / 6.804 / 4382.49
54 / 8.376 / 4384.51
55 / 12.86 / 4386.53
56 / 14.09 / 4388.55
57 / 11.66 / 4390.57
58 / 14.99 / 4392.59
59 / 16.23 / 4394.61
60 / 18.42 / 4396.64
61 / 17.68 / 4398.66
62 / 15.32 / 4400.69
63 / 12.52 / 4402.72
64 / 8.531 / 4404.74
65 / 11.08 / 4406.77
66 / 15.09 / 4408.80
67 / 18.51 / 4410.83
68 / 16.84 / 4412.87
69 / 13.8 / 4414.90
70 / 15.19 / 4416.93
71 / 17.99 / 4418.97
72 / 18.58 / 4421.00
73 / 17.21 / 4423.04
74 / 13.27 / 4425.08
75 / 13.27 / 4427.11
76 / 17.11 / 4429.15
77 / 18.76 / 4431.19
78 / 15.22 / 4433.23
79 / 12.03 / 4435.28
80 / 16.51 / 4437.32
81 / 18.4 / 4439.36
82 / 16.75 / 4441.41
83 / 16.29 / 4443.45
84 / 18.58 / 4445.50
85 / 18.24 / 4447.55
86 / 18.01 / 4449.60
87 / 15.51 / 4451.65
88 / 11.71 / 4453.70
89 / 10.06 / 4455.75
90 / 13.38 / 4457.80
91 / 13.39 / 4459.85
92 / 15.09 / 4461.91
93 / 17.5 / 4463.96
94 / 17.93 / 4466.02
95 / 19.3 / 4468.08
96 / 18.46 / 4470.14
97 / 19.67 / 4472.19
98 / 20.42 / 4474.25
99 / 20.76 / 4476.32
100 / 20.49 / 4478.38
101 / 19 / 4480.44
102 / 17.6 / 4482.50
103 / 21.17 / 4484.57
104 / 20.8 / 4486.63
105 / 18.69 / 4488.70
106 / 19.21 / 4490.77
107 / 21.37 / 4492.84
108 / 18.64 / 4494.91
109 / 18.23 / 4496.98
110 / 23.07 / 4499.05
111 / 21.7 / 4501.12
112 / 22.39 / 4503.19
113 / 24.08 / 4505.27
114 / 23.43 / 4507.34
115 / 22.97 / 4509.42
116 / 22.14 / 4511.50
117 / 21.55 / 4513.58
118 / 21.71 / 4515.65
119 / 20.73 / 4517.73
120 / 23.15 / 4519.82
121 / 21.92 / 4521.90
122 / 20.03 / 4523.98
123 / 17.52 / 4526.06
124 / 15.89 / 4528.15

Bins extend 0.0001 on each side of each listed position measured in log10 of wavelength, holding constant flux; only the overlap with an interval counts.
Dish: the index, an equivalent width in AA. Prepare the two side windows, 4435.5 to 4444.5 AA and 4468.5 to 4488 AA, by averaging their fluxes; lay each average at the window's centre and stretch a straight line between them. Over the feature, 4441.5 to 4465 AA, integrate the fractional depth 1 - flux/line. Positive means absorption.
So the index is 3.08 AA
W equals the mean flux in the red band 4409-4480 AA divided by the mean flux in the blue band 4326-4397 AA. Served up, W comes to 1.13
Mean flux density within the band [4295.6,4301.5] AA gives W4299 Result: 8.98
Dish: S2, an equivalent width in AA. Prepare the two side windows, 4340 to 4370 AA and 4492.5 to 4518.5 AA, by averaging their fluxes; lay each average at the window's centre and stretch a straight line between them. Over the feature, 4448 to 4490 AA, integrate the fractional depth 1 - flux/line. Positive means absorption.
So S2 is 5.9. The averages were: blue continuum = 15.8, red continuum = 21.7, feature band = 17.5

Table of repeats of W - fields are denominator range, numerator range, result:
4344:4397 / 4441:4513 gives 1.28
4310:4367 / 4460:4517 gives 1.38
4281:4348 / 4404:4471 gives 1.35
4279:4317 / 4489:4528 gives 2.19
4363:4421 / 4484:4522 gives 1.46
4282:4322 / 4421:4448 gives 1.64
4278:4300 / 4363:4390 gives 1.53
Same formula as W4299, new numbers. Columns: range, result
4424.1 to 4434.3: 15.5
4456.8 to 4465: 14.8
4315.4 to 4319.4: 13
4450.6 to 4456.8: 12.5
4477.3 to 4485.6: 19.6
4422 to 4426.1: 15.3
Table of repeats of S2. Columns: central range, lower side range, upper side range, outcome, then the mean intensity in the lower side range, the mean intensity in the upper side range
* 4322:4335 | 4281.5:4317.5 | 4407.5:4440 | -3.4 AA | 9.53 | 16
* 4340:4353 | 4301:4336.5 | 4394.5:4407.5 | -1.9 AA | 12.4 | 14.2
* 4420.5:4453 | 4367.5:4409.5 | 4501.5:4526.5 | 0.8 AA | 13.7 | 21.9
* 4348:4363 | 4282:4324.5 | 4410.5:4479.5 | -3.1 AA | 10.1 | 16.6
